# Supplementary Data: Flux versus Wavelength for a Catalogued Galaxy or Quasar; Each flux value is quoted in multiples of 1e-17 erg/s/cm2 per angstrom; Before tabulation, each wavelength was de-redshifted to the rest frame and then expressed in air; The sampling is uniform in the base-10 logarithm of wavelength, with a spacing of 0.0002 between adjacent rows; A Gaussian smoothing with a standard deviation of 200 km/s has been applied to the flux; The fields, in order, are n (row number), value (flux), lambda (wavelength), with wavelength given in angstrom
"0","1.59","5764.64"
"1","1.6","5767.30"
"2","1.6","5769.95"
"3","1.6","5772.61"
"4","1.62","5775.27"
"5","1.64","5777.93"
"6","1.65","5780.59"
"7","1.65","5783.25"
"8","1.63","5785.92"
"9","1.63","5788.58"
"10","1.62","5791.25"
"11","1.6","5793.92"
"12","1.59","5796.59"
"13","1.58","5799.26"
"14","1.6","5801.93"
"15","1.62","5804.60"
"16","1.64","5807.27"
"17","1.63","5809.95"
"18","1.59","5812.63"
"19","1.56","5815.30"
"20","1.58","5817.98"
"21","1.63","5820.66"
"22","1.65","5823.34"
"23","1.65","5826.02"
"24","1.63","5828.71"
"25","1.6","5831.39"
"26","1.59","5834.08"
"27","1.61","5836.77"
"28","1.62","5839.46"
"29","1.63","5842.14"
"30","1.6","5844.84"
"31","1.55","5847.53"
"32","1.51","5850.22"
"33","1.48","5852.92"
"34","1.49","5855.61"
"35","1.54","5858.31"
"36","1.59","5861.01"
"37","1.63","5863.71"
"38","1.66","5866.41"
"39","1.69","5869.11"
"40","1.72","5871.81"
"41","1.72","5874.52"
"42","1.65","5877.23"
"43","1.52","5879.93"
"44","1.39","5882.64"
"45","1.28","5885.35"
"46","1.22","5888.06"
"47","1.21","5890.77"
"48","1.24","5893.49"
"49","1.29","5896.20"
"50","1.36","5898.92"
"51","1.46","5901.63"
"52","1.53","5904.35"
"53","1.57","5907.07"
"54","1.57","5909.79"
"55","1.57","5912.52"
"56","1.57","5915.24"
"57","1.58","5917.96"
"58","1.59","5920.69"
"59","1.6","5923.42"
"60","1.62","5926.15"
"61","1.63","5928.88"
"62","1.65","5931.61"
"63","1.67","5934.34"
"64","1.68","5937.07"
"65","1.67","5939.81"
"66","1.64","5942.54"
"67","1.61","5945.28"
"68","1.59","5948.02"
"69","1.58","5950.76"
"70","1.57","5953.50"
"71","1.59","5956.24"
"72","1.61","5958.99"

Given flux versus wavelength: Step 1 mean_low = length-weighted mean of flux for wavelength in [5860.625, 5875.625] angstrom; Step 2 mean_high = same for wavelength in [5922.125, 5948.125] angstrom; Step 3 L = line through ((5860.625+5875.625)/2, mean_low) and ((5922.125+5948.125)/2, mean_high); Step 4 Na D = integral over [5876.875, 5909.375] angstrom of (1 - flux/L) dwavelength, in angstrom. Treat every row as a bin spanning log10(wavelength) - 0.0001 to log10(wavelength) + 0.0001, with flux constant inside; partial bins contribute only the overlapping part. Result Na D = 5.3 angstrom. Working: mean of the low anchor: 1.67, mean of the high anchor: 1.64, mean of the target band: 1.39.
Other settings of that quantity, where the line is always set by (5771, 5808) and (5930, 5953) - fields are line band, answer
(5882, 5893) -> 2.5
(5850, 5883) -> 0.7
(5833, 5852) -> 0.5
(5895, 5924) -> 2.0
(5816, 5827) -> 0.0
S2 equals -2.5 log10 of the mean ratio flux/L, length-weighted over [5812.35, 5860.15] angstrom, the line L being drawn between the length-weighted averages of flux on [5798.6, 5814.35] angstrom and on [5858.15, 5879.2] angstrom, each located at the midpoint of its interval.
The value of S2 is 0.03 mag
